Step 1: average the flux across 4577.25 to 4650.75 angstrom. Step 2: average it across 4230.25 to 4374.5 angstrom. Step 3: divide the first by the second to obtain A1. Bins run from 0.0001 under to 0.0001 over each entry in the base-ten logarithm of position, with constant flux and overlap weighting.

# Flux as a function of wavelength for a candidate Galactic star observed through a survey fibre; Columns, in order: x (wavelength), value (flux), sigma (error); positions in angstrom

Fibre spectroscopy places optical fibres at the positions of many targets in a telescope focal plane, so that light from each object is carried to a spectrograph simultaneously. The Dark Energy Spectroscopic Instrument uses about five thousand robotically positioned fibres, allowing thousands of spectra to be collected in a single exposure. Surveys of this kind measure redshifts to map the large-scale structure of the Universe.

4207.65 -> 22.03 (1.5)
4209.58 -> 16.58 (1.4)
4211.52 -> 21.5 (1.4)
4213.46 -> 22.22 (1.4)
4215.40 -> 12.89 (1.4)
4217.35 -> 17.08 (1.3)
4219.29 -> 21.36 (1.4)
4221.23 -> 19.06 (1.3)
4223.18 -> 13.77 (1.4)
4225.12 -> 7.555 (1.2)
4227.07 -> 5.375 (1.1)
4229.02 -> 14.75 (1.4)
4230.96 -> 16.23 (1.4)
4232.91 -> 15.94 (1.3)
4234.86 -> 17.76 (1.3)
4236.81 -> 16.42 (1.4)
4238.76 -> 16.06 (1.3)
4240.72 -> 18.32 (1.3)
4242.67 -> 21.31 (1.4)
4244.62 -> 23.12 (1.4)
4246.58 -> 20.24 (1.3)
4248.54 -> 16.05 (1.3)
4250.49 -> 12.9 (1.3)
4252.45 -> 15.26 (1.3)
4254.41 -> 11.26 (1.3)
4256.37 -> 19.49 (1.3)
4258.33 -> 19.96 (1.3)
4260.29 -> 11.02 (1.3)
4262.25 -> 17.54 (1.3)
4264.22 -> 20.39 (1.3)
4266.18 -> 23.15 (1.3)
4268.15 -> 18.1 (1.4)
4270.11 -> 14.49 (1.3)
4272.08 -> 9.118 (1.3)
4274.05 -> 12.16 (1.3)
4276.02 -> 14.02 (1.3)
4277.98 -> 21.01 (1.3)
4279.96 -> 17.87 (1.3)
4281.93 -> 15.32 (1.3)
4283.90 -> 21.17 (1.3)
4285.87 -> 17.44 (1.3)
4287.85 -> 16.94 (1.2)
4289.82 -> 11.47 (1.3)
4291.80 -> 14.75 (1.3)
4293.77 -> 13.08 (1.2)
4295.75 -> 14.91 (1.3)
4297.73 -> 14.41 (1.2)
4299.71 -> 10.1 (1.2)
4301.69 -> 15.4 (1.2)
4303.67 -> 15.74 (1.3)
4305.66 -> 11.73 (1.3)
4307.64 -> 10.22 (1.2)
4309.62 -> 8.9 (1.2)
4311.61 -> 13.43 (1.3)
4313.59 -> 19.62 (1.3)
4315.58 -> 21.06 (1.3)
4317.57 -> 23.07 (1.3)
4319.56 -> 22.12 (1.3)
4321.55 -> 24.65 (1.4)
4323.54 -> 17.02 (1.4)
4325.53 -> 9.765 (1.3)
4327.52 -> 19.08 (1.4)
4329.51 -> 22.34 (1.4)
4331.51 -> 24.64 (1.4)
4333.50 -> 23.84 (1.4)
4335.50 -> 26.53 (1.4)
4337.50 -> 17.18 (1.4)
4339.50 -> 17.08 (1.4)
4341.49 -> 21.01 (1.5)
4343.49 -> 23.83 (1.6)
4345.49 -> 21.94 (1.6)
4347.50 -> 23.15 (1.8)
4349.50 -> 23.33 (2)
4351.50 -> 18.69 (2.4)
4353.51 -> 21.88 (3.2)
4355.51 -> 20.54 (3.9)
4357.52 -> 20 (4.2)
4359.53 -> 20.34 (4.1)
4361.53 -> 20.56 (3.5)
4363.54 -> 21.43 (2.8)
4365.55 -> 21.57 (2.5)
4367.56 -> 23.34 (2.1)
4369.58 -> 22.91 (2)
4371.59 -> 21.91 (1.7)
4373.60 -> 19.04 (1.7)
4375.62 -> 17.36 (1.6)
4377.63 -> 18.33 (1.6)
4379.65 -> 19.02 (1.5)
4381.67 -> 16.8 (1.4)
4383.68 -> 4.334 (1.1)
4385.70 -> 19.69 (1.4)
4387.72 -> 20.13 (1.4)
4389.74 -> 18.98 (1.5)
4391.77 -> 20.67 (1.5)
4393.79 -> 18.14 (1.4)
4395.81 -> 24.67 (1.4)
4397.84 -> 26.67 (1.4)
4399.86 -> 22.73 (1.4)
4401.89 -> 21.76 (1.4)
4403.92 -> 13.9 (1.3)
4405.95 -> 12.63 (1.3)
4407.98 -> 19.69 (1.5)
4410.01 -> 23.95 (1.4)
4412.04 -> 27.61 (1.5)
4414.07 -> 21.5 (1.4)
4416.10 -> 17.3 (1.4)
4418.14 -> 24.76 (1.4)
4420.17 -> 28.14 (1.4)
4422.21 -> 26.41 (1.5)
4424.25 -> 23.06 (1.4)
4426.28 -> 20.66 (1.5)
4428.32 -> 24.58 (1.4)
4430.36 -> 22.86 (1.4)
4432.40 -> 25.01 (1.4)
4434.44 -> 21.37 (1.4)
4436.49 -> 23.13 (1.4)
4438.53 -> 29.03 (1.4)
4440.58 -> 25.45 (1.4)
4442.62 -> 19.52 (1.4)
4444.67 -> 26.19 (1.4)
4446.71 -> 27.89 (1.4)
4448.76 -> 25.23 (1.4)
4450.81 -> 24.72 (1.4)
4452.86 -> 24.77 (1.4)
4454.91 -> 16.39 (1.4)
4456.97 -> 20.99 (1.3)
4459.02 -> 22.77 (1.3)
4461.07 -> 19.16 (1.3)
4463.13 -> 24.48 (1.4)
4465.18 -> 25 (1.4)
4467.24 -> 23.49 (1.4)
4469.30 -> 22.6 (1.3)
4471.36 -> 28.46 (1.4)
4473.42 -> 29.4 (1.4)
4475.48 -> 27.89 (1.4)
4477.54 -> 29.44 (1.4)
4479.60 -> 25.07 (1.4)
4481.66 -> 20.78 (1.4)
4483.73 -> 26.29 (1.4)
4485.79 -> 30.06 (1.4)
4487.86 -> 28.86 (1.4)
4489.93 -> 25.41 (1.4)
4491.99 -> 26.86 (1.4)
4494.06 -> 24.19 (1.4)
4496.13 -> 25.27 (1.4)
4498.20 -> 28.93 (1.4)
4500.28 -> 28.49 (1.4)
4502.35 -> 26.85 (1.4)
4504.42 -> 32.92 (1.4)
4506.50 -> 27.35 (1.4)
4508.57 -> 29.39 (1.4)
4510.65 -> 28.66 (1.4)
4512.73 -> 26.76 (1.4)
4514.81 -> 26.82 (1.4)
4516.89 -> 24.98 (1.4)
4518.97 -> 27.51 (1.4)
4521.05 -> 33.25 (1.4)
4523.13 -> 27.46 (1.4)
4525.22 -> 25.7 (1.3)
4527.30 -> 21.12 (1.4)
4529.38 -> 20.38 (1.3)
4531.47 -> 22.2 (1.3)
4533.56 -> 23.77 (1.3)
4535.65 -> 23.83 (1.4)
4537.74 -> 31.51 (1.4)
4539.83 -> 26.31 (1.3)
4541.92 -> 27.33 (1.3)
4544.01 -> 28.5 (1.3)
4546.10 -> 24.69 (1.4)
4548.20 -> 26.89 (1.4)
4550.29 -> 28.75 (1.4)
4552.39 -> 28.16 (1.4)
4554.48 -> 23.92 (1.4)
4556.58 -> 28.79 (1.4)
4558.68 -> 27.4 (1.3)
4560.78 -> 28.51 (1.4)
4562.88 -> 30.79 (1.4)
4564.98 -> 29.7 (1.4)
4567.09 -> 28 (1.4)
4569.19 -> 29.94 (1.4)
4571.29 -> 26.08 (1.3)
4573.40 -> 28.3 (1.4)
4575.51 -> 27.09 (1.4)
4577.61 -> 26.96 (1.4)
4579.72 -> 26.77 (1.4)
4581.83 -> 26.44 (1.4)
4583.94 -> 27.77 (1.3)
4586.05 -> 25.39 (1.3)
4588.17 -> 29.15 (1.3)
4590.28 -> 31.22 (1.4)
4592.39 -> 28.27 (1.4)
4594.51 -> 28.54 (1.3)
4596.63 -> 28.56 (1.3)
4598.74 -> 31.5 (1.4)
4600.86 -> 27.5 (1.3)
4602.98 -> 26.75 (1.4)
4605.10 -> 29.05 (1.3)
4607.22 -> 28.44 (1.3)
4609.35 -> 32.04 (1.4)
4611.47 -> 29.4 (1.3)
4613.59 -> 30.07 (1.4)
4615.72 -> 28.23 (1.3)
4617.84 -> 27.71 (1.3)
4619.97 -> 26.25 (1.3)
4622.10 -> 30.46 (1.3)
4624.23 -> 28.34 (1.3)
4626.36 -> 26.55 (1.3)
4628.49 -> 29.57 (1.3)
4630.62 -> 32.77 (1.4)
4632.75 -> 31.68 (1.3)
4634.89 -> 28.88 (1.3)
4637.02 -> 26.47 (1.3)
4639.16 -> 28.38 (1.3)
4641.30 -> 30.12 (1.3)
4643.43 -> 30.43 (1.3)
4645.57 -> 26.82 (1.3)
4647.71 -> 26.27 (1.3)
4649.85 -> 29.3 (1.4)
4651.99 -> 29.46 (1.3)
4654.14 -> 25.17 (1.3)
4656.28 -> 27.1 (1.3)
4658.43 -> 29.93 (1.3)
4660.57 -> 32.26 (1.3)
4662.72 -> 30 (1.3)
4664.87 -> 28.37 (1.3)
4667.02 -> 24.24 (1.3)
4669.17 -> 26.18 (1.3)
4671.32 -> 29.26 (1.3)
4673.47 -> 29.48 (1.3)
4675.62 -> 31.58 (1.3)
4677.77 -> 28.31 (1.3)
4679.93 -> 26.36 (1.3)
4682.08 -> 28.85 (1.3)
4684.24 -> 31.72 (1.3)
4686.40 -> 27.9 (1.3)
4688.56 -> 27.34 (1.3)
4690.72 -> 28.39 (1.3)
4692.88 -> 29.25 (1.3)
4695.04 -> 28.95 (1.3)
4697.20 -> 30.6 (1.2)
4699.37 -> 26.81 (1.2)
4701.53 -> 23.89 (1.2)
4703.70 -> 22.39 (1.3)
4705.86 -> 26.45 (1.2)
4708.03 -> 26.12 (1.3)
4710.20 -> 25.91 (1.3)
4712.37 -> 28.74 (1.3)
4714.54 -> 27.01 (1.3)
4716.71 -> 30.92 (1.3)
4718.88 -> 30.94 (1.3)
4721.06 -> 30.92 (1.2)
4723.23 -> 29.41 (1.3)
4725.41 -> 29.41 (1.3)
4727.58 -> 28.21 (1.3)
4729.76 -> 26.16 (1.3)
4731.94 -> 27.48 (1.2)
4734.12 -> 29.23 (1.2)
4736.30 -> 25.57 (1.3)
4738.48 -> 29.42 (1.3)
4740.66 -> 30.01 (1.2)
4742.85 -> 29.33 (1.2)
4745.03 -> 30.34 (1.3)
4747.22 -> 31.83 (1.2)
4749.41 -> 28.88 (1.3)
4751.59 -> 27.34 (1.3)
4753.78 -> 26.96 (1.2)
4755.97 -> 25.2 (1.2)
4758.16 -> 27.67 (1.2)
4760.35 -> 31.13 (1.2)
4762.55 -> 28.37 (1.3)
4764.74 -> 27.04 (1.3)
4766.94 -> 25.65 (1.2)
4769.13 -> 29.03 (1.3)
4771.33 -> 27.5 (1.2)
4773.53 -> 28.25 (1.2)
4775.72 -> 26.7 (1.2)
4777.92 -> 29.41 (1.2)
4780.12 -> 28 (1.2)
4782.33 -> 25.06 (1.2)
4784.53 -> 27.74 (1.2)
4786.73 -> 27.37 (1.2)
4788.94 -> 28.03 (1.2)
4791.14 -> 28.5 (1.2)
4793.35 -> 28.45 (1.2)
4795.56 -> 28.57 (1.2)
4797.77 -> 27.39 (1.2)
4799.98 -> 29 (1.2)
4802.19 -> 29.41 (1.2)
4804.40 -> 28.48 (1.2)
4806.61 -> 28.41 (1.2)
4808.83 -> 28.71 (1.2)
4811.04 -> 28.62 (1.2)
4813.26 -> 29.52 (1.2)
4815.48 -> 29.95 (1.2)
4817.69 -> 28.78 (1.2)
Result 1.59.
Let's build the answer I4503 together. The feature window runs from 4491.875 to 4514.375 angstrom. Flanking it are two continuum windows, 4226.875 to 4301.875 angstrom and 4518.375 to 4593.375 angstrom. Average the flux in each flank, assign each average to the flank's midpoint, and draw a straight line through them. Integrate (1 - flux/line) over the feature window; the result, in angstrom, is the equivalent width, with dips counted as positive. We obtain -2.3 angstrom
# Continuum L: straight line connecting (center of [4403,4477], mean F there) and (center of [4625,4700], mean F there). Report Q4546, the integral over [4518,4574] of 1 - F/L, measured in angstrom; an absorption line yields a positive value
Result -2.3 angstrom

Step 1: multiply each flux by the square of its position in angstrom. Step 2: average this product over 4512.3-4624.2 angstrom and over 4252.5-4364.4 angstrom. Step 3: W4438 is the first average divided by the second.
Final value 1.74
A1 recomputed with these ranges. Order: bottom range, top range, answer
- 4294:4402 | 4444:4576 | 1.38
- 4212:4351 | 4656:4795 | 1.64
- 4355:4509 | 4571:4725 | 1.23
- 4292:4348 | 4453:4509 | 1.43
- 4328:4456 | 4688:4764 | 1.30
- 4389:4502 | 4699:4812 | 1.17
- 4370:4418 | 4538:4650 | 1.45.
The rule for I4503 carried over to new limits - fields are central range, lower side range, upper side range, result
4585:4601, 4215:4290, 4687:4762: -2.5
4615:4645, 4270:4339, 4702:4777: -4.4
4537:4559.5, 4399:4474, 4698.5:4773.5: -2.2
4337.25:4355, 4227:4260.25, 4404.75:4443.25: -0.7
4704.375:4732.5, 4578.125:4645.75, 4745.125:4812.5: 0.1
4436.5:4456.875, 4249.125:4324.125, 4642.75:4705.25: -3.0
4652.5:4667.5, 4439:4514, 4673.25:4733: -0.3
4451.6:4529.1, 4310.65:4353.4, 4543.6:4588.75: -1.9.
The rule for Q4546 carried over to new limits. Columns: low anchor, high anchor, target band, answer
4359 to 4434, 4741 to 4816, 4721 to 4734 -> -0.6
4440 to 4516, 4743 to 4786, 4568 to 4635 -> -4.7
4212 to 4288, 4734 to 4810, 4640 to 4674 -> -3.6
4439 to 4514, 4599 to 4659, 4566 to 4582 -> 0.1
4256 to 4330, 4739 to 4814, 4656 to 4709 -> -4.4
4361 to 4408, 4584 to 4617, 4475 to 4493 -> -2.2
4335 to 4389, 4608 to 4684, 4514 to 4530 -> -0.7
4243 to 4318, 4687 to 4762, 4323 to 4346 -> -3.9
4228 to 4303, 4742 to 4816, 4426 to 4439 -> -2.3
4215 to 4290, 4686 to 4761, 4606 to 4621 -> -2.1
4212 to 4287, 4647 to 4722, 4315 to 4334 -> -2.2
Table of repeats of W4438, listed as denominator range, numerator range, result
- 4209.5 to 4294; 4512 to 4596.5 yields 1.90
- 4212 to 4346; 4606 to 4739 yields 2.00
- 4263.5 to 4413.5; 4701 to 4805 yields 1.80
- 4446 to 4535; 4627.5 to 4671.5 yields 1.19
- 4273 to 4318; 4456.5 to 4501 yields 1.83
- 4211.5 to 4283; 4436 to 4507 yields 1.72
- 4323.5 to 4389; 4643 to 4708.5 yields 1.62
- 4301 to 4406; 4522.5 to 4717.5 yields 1.62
